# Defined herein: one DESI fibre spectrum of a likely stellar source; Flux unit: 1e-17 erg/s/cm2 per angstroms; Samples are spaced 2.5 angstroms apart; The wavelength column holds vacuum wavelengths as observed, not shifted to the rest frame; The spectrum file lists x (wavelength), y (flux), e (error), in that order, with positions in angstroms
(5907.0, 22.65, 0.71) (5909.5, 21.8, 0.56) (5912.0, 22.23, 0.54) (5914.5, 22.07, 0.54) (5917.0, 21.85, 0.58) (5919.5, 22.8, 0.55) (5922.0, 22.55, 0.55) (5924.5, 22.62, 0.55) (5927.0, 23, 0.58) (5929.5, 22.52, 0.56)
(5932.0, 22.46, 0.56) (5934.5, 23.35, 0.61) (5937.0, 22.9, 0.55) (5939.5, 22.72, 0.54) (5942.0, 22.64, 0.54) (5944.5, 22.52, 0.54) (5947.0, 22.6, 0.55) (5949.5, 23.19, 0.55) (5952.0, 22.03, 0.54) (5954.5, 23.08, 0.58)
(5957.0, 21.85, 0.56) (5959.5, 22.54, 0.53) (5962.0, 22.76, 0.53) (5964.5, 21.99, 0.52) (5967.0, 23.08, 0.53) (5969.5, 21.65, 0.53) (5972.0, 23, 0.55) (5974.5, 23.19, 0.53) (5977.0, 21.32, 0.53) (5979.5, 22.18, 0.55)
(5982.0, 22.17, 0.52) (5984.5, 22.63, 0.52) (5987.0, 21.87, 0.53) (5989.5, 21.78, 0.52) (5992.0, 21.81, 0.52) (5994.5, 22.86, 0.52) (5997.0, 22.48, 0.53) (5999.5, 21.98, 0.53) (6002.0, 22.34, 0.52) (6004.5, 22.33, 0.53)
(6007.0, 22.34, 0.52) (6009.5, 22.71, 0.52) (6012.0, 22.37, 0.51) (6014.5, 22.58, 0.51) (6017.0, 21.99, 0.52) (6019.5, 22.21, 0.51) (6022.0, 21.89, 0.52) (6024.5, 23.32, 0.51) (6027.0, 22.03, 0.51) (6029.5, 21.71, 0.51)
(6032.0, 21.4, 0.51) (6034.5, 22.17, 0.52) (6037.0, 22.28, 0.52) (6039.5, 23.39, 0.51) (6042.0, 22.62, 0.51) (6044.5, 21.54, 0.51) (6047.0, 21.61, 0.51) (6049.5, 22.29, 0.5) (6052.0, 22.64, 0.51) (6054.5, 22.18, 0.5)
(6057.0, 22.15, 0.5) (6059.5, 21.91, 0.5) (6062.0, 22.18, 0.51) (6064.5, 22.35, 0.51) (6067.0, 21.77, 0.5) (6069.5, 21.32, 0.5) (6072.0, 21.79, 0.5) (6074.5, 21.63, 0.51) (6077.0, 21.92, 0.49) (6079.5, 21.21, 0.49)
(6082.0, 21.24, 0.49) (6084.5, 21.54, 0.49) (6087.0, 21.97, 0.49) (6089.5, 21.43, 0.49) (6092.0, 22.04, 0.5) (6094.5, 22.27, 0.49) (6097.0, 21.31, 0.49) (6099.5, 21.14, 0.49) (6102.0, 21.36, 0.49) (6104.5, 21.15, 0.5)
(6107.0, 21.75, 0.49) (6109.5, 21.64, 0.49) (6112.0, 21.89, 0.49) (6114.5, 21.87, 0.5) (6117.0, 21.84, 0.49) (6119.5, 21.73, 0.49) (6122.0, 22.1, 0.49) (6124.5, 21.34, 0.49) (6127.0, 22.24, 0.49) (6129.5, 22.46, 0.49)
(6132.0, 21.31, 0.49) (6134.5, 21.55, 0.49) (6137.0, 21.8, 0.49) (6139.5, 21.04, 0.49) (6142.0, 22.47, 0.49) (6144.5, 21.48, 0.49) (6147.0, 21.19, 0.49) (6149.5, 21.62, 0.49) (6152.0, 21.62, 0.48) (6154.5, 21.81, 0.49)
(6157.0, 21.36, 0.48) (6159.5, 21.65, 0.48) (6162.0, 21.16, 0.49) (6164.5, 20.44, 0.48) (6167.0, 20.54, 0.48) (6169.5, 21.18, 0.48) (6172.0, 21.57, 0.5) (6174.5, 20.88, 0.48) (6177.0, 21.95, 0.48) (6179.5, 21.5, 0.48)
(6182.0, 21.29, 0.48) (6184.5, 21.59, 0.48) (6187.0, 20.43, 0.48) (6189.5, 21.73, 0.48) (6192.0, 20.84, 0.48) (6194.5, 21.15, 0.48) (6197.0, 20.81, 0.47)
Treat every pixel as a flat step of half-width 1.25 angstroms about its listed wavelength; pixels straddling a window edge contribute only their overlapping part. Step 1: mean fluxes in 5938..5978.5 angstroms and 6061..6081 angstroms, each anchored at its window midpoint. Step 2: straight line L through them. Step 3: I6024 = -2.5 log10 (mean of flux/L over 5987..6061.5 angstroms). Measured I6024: -0.008 mag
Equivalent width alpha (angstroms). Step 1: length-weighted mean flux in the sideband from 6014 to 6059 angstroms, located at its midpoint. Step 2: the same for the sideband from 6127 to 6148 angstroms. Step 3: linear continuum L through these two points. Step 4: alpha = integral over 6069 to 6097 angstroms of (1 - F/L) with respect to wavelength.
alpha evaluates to 0.40 angstroms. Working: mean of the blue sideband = 22.2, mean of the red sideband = 21.7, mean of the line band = 21.7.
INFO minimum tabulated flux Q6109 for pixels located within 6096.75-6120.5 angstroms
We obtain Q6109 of 21.14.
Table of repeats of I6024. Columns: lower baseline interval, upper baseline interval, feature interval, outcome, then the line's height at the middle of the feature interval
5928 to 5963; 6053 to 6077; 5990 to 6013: 0.00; 22.3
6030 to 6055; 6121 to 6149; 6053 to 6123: 0.01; 22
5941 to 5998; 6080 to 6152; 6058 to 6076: 0.00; 21.9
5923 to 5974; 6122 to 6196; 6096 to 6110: 0.02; 21.7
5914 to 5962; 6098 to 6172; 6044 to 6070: 0.00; 22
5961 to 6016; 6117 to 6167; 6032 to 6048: -0.01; 22.1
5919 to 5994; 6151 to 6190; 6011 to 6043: -0.01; 22.1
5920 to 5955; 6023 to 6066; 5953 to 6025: 0.01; 22.5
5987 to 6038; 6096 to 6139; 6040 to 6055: -0.01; 22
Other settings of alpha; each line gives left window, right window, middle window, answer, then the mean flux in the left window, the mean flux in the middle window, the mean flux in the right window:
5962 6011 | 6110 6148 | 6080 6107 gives 0.4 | 22.3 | 21.5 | 21.8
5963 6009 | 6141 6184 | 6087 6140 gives -0.1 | 22.3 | 21.7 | 21.4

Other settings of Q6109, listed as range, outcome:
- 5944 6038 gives 21.32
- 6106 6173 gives 20.44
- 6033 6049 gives 21.54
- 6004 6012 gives 22.33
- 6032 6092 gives 21.21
